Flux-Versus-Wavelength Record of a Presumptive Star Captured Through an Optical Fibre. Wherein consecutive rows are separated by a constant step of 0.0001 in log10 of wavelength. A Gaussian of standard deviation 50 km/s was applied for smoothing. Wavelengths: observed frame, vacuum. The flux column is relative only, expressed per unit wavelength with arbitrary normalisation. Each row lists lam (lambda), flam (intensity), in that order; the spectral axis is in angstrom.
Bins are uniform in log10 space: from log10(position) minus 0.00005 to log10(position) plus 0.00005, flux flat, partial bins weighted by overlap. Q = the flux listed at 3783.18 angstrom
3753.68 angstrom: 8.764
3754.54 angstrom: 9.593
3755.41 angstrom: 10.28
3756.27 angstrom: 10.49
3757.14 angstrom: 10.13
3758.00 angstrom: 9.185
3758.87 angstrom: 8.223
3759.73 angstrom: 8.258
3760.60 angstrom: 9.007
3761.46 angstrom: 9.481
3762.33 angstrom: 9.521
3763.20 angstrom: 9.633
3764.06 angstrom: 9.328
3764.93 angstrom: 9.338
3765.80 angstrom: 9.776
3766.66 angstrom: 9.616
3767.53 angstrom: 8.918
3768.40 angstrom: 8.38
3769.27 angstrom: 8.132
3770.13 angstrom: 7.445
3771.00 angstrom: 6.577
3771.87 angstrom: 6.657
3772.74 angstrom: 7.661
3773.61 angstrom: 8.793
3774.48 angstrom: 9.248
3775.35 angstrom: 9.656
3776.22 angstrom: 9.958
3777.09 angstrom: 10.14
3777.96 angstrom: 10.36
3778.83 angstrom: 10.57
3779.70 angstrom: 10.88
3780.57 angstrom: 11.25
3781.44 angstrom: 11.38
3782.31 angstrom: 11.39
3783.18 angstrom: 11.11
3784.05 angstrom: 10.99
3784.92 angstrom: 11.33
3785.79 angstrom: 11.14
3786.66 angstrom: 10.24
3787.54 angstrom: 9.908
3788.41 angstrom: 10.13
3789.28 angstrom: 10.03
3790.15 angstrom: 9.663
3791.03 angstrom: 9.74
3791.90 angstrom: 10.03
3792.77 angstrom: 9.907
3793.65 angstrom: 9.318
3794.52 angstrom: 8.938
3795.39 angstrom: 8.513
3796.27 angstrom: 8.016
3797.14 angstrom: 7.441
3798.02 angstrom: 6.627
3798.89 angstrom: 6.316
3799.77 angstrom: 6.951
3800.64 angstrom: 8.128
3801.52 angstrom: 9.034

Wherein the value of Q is 11.11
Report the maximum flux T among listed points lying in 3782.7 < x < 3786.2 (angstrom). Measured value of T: 11.33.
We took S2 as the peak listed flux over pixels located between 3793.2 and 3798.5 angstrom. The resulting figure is 9.318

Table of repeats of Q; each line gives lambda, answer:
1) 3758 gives 9.185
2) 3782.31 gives 11.39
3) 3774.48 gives 9.248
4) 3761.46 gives 9.481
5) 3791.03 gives 9.74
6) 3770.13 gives 7.445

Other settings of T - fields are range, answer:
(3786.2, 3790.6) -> 10.24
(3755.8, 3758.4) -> 10.49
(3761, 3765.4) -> 9.633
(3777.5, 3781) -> 11.25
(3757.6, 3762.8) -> 9.521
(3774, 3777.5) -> 10.14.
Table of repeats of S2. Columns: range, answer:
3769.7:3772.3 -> 7.445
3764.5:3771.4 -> 9.776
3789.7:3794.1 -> 10.03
